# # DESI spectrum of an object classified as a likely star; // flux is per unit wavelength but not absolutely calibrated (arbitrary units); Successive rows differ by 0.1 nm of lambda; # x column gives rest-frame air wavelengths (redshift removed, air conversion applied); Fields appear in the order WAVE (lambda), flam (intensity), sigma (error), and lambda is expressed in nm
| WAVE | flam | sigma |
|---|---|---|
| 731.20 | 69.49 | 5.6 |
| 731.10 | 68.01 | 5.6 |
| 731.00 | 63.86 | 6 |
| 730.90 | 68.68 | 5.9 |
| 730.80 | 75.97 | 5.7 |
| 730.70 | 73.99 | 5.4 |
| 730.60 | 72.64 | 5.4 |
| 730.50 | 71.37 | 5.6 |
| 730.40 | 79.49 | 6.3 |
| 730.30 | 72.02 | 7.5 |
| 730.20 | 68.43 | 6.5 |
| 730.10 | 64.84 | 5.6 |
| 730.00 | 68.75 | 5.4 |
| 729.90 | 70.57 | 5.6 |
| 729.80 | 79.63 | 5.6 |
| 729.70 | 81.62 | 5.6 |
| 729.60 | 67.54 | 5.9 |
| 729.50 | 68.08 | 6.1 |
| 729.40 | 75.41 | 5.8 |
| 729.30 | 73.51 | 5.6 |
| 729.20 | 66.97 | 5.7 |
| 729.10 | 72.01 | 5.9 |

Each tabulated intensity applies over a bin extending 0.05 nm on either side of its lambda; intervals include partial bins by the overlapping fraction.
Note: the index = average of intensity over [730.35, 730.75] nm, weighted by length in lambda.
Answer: 74.4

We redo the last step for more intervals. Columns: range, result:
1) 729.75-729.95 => 75.1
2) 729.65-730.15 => 73.1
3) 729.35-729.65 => 70.3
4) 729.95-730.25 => 67.3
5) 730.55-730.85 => 74.2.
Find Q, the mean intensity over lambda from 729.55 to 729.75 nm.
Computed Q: 74.6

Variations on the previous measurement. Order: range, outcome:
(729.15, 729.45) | 72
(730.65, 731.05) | 70.6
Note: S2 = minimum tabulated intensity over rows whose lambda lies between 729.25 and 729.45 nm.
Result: 73.51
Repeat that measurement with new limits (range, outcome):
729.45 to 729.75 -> 67.54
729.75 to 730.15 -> 64.84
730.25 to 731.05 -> 63.86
